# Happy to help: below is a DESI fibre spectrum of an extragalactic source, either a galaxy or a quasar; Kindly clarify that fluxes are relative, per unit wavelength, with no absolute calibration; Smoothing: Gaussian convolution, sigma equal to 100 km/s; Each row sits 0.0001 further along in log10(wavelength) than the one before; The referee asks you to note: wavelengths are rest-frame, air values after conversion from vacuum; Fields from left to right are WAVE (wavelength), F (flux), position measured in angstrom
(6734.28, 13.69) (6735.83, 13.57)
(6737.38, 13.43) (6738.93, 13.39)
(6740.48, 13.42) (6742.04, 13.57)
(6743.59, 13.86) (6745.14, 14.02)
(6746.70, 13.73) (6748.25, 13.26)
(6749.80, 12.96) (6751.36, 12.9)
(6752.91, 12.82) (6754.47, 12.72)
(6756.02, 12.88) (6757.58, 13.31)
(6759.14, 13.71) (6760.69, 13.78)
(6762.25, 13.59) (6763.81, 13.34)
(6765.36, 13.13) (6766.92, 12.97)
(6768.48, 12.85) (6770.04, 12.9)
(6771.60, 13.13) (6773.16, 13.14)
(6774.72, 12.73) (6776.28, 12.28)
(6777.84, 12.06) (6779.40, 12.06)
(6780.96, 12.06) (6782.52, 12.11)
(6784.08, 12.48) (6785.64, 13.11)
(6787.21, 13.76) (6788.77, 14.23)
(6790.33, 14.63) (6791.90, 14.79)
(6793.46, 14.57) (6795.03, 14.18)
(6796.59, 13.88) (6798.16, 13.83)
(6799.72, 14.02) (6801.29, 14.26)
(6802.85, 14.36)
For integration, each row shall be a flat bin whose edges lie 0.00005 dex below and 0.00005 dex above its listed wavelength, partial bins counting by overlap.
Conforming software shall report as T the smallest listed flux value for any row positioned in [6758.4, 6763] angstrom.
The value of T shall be 13.59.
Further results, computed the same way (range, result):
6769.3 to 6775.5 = 12.73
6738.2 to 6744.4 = 13.39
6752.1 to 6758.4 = 12.72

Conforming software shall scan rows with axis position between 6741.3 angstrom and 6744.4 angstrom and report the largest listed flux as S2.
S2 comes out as 13.86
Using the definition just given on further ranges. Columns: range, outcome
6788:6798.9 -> 14.79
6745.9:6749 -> 13.73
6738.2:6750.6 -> 14.02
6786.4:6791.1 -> 14.63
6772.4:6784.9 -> 13.14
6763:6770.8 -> 13.34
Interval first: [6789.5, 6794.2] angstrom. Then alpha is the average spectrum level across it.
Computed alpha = 14.7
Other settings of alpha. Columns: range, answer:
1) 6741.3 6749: 13.7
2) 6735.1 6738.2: 13.5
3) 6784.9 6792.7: 14.1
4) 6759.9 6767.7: 13.4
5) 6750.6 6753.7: 12.9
